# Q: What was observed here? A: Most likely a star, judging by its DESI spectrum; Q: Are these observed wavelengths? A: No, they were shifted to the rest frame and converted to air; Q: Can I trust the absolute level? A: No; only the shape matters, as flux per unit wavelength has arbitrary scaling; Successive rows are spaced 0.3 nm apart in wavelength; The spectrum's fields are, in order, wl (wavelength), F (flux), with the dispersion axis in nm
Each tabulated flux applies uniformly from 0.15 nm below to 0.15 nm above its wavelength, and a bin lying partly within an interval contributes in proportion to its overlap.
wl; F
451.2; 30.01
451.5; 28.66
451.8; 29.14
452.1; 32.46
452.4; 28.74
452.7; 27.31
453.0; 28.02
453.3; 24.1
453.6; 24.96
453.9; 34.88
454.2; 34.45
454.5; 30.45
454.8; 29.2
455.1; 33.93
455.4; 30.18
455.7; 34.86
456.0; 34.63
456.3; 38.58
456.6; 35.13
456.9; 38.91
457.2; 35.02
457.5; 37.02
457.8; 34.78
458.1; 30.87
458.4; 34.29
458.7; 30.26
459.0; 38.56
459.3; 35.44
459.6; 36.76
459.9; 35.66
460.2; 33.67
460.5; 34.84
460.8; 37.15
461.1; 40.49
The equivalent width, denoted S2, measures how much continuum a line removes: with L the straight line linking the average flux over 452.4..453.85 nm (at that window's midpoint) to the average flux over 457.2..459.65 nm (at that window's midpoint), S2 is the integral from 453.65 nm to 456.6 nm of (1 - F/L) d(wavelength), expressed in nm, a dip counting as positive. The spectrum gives -0.333 nm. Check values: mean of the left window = 27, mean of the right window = 34.7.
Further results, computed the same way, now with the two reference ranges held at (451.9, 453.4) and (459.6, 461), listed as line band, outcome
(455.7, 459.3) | -0.26 nm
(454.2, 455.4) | -0.04 nm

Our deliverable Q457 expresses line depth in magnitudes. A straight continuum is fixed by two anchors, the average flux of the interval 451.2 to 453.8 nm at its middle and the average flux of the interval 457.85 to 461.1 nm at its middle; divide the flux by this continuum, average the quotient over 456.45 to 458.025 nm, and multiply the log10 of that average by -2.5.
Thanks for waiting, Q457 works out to -0.10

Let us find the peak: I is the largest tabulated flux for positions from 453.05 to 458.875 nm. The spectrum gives 38.91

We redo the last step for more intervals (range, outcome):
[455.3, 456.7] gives 38.58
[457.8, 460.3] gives 38.56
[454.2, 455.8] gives 34.86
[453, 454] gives 34.88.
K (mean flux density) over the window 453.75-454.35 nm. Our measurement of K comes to 34.7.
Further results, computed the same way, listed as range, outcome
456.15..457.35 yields 36.9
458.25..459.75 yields 35.1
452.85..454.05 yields 28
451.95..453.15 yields 29.1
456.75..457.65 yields 37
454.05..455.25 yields 32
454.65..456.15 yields 32.6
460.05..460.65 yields 34.3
